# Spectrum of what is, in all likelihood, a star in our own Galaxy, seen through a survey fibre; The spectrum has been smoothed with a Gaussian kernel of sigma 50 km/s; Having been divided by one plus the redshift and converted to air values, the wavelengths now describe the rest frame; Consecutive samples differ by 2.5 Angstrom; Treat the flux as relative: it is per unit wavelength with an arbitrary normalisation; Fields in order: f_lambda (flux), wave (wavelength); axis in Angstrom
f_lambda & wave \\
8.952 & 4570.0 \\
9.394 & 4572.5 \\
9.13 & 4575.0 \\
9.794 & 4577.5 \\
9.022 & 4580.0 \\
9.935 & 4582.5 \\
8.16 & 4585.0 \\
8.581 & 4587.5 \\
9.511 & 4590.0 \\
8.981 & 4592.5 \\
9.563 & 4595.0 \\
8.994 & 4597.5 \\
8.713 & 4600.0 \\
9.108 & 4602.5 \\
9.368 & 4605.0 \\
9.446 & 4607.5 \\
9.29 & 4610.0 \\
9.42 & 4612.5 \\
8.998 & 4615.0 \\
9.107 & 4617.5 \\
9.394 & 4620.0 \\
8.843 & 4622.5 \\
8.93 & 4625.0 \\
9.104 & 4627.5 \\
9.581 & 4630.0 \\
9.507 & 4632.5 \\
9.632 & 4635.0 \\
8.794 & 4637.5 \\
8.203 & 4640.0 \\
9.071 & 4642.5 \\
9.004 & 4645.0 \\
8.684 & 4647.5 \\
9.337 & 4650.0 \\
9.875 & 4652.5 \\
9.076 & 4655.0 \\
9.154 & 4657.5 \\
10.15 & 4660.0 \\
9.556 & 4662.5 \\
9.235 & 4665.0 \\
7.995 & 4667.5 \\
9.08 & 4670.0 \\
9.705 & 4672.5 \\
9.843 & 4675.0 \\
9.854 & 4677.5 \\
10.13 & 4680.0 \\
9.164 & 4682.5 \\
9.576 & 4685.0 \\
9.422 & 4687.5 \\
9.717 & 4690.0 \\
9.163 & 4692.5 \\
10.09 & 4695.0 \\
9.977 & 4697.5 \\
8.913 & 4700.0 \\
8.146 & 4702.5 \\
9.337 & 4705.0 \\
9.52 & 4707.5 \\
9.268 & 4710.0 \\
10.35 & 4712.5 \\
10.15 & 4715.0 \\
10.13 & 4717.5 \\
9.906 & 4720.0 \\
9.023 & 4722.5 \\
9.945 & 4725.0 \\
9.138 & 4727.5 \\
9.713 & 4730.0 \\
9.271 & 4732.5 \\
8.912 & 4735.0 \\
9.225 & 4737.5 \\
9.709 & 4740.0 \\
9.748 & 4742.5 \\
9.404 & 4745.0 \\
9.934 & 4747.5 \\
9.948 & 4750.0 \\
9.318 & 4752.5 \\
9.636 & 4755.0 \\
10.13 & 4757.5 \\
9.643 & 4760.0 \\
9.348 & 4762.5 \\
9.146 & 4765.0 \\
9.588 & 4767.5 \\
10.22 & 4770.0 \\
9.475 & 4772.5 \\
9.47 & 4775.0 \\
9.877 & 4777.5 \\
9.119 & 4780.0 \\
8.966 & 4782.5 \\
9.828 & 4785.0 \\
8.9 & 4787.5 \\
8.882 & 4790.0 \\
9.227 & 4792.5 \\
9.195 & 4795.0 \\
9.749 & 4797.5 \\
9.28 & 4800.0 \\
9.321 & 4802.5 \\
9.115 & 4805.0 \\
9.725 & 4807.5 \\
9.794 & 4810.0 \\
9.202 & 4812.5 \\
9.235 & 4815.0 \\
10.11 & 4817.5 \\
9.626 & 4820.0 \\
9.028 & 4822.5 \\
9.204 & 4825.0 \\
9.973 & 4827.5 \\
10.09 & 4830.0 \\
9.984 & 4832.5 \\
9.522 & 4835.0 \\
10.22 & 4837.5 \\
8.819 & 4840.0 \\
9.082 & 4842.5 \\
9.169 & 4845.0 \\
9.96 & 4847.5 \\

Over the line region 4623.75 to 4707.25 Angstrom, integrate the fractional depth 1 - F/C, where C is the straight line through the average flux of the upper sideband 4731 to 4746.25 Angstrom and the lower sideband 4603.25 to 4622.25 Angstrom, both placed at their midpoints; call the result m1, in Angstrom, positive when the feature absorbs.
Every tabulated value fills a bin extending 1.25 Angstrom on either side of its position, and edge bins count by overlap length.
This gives 0.1 Angstrom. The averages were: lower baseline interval 9.26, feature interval 9.31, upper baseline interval 9.38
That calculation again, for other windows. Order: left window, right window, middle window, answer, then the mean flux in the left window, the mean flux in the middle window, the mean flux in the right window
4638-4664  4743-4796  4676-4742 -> -1.3 Angstrom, 9.2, 9.53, 9.49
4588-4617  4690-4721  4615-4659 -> 0.9 Angstrom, 9.2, 9.14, 9.58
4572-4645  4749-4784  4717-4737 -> 0.0 Angstrom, 9.15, 9.47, 9.56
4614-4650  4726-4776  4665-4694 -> -0.5 Angstrom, 9.07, 9.42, 9.55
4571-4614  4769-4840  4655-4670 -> 0.2 Angstrom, 9.2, 9.19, 9.5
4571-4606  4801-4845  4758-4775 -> -0.3 Angstrom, 9.16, 9.59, 9.52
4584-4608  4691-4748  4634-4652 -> 0.5 Angstrom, 9.04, 8.99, 9.52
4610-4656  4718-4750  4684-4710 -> 0.0 Angstrom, 9.15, 9.38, 9.53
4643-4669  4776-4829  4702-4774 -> -2.0 Angstrom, 9.2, 9.58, 9.4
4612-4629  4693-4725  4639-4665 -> 0.1 Angstrom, 9.11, 9.22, 9.57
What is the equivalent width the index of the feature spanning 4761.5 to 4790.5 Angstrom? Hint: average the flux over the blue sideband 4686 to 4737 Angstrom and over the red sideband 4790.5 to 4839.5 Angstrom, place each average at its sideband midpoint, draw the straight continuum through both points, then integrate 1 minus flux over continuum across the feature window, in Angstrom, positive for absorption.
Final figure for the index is 0.3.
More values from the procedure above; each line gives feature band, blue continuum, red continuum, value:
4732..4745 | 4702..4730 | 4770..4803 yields 0.2 Angstrom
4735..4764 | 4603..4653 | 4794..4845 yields -0.7 Angstrom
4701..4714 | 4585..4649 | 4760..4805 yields -0.1 Angstrom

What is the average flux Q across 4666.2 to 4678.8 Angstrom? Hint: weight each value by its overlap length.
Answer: 9.3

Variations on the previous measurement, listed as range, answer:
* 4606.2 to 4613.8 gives 9.38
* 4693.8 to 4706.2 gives 9.29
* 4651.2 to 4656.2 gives 9.48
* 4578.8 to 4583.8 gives 9.47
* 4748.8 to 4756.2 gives 9.63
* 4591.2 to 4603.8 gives 9.07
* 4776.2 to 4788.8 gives 9.34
